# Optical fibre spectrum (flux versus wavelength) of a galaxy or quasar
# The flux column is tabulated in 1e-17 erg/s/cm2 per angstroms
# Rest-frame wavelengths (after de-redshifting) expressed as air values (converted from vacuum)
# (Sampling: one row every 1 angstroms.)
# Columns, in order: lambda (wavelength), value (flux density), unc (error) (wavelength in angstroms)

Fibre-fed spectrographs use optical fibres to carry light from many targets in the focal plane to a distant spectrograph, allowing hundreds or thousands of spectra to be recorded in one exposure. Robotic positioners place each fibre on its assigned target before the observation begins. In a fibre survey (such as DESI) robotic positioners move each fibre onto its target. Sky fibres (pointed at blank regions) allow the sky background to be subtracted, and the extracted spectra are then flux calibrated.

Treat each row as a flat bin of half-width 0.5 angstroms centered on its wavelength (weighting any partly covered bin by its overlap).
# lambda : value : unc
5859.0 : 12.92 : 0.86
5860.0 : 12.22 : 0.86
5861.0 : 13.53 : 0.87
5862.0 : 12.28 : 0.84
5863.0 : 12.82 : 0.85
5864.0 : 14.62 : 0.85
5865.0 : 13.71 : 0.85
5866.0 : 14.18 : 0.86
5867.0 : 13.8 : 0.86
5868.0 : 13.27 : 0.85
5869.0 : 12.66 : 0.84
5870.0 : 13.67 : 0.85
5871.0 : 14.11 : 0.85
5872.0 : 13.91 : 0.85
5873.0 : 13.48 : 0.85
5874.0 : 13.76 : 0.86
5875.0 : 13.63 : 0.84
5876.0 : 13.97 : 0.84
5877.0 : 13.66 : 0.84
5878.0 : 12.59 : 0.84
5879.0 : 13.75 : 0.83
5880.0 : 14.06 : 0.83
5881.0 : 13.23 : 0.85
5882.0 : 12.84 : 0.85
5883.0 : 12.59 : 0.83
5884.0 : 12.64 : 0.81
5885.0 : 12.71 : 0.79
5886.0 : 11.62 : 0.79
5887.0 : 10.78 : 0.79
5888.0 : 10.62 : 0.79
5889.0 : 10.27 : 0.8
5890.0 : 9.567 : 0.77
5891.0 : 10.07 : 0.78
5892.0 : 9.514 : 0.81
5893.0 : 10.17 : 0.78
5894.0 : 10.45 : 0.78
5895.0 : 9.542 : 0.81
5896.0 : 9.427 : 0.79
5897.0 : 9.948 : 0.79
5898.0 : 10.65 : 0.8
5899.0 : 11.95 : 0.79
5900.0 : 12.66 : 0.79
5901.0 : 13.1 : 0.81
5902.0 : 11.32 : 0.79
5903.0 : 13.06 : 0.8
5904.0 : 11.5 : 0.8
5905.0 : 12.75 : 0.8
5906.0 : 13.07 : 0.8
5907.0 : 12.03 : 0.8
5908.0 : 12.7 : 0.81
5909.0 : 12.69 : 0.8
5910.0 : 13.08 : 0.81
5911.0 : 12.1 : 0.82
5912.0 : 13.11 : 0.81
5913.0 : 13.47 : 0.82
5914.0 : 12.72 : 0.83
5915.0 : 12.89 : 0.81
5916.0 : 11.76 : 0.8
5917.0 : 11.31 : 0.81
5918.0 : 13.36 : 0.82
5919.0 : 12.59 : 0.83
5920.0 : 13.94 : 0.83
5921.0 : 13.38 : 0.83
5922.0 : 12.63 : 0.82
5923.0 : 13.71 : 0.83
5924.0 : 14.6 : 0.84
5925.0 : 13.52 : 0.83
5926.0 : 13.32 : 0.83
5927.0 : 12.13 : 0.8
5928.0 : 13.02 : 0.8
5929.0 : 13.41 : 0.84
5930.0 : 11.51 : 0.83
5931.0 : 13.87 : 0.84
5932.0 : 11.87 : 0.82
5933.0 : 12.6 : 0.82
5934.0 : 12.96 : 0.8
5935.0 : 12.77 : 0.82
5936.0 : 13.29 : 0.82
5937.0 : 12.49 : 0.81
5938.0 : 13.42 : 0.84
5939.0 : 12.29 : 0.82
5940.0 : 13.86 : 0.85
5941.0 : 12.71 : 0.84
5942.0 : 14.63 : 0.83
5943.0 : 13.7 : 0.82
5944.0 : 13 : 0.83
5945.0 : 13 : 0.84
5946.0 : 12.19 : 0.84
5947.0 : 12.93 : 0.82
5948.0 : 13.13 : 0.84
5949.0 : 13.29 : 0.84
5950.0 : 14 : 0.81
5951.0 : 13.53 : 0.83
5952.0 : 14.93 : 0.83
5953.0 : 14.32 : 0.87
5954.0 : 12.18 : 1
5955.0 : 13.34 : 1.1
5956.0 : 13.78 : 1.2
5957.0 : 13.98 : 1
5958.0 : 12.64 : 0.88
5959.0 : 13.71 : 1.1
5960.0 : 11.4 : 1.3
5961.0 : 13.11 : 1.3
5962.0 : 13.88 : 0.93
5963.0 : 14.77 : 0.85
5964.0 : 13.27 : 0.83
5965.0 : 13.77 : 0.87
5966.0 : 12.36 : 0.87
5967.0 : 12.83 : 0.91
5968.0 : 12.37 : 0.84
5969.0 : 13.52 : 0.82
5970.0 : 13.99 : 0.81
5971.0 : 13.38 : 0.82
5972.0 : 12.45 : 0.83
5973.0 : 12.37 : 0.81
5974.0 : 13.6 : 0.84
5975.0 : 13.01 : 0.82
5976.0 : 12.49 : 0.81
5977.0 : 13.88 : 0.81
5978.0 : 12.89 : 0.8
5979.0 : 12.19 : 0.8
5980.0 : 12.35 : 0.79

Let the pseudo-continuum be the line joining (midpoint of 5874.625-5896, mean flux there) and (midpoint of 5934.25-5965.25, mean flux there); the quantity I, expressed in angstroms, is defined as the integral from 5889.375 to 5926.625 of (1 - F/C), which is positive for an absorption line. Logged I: 0.7 angstroms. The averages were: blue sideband 11.8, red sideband 13.3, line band 12.1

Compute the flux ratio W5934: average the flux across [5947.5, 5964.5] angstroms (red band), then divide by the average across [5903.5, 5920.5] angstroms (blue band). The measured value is 1.07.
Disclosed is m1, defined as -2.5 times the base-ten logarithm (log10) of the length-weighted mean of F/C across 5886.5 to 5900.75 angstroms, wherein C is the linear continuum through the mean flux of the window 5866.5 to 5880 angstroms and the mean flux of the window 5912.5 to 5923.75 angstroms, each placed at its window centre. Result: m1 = 0.26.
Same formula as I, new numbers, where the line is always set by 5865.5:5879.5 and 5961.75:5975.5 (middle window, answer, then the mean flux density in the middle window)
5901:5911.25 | 0.8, 12.5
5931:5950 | 0.4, 13.1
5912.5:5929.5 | 0.5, 13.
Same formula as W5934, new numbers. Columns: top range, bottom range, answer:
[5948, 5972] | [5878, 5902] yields 1.17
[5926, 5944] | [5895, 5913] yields 1.08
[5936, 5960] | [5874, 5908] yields 1.12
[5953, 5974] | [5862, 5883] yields 0.98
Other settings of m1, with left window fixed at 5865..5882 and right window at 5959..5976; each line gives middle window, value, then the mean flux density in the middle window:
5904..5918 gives 0.07 mag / 12.6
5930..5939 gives 0.04 mag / 12.8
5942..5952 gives -0.01 mag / 13.4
